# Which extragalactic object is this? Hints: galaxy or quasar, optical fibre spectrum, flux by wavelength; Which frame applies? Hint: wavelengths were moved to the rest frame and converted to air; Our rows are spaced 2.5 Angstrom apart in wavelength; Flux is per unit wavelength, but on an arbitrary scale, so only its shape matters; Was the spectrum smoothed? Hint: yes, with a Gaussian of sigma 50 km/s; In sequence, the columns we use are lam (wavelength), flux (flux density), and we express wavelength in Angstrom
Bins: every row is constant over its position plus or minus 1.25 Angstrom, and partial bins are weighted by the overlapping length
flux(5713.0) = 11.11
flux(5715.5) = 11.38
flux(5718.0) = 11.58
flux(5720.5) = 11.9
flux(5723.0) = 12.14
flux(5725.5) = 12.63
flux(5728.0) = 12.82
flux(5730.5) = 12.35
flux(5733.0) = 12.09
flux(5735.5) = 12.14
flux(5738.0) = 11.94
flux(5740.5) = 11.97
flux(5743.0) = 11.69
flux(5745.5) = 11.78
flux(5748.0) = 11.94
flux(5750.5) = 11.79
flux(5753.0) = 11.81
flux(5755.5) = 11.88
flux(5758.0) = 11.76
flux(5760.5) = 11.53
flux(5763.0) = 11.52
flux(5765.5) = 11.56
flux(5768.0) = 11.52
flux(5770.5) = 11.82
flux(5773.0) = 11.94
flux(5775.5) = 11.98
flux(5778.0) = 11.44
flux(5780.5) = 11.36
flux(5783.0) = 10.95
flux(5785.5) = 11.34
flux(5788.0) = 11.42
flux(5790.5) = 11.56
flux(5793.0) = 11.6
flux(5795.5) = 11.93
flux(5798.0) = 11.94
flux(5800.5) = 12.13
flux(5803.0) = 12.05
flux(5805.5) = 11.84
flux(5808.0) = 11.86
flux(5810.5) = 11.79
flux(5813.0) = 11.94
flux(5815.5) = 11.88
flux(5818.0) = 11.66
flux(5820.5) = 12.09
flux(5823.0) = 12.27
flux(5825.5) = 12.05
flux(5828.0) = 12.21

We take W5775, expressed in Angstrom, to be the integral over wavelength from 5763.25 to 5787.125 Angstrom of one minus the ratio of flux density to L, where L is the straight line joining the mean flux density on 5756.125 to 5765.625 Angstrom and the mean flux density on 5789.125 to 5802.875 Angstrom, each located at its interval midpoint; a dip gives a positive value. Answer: 0.3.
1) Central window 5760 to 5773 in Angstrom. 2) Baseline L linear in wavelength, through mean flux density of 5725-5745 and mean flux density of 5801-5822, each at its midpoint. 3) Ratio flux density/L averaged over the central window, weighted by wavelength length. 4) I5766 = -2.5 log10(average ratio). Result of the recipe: 0.040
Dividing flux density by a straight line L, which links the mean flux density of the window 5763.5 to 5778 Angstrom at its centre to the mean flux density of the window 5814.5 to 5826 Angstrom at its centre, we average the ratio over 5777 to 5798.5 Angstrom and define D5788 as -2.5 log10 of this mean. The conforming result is 0.03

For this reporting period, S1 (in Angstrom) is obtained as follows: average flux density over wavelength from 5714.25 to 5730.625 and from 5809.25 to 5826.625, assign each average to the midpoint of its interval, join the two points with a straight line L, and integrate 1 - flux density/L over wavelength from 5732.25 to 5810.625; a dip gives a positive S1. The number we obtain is 1.8 Angstrom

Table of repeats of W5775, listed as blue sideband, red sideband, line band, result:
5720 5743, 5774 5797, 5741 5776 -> 0.3 Angstrom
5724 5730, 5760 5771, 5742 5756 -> 0.3 Angstrom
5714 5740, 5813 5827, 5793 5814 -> 0.2 Angstrom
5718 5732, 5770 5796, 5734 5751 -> 0.2 Angstrom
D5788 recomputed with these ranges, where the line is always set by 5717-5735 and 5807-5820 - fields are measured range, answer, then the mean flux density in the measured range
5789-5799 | 0.017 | 11.7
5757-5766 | 0.044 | 11.6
